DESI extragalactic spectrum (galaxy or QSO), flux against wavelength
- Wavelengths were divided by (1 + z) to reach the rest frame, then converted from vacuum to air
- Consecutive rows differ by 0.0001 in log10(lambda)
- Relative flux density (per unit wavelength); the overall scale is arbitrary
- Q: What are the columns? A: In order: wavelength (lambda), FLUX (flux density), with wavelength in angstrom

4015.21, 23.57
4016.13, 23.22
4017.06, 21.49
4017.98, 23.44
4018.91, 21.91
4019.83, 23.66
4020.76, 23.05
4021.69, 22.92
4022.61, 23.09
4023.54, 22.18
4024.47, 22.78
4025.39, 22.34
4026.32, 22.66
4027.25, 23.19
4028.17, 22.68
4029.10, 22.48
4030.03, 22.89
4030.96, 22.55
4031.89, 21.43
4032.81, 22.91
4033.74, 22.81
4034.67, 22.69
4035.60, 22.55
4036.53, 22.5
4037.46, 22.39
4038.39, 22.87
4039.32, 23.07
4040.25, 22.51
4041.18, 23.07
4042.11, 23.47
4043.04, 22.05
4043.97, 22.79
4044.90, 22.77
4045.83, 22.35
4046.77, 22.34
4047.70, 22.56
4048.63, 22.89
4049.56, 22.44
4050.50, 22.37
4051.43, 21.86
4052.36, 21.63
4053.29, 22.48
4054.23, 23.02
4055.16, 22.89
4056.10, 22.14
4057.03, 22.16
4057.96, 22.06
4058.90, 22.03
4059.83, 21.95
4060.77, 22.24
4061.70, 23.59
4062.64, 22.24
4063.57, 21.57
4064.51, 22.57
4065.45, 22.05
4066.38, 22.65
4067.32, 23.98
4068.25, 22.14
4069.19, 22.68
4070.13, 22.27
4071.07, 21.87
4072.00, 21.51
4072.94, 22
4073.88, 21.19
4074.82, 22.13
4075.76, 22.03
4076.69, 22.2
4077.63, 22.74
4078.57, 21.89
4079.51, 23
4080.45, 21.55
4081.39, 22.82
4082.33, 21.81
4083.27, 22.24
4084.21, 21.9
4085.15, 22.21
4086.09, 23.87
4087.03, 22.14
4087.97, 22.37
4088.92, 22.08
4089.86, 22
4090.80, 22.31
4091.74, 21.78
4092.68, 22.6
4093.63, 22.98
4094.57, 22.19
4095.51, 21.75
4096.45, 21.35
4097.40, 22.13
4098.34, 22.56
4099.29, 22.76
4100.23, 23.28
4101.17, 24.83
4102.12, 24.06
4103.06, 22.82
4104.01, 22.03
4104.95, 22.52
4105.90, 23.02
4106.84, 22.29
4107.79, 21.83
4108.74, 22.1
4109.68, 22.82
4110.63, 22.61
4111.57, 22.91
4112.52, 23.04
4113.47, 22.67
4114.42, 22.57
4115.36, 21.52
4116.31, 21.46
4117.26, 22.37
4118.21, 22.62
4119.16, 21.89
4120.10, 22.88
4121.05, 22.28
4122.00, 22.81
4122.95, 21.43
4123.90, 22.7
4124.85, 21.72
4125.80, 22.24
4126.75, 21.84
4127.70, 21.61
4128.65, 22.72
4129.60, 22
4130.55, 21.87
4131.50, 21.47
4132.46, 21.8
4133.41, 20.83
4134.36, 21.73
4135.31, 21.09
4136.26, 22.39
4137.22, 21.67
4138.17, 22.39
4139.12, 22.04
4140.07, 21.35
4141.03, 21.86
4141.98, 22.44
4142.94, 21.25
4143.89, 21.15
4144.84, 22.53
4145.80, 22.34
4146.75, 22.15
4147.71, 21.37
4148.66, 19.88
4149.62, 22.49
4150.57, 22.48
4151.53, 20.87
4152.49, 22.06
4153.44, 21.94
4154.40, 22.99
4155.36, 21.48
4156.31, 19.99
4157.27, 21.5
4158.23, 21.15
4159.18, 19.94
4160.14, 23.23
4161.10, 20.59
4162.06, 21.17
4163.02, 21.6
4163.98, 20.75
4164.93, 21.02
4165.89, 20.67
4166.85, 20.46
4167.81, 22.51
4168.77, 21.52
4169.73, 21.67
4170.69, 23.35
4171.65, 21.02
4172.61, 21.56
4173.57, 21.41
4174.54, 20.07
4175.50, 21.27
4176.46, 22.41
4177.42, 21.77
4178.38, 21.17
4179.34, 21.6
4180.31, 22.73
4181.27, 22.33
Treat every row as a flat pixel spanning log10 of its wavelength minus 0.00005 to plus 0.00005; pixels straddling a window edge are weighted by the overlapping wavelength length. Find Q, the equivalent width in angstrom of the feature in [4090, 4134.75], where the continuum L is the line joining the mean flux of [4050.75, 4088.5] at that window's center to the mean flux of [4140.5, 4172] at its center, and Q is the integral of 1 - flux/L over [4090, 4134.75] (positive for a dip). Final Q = -0.81 angstrom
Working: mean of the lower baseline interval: 22.3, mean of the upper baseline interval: 21.6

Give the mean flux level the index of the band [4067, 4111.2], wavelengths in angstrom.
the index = 22.4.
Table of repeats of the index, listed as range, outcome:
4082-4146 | 22.2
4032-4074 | 22.5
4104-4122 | 22.4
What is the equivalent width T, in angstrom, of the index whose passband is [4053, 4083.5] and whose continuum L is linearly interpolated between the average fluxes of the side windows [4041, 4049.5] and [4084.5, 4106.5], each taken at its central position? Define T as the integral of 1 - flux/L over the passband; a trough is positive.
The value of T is 0.5 angstrom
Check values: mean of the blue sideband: 22.7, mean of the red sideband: 22.6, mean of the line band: 22.3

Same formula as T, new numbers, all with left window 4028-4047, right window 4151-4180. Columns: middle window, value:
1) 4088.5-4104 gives -0.35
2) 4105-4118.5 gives -0.30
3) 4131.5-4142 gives -0.02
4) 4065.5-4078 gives 0.03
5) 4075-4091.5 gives -0.07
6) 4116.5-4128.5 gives -0.20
